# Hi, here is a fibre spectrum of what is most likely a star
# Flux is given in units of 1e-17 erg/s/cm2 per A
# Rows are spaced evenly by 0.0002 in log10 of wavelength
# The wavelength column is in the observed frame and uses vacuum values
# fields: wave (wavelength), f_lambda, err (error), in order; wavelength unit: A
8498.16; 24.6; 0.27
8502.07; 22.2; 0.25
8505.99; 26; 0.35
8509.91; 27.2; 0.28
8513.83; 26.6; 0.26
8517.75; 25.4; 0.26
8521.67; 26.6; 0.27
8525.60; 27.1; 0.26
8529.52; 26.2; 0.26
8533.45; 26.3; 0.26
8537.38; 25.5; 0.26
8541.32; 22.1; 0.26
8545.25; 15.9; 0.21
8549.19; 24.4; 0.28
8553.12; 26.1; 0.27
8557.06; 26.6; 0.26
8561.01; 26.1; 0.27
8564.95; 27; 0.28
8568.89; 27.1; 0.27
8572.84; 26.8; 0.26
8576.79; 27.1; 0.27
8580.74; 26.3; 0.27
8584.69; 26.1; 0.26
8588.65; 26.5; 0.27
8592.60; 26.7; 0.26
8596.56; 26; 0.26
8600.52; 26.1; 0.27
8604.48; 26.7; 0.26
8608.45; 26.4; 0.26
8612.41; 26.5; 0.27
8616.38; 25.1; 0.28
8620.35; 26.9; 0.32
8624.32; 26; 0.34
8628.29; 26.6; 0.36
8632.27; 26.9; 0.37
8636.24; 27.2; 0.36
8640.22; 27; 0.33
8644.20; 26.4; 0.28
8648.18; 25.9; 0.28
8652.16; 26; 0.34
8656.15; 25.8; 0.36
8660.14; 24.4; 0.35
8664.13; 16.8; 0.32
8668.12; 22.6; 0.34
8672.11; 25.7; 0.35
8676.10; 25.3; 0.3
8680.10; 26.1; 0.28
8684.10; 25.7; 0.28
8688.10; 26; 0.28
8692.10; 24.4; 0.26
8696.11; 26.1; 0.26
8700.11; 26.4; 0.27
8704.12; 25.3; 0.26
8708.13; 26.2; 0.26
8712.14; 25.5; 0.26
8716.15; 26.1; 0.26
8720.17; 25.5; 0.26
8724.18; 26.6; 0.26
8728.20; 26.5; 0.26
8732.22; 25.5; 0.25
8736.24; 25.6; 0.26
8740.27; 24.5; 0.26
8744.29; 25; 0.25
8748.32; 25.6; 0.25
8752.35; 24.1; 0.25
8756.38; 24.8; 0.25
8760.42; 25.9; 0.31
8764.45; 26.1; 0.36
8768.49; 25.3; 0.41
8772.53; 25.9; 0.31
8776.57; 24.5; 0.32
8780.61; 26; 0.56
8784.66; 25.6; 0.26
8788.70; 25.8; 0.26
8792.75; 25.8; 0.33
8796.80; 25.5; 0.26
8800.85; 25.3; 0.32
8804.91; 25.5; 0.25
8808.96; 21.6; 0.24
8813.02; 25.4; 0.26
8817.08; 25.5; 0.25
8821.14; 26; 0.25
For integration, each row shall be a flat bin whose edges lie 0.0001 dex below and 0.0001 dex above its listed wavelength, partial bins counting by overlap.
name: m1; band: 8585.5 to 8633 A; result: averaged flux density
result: 26.3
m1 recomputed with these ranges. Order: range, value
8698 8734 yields 26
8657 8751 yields 25.1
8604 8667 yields 25.6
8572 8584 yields 26.7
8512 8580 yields 25.5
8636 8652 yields 26.5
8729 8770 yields 25.3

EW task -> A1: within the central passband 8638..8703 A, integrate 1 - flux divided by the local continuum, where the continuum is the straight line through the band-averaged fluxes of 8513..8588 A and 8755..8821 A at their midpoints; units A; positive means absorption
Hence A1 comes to 1.0 A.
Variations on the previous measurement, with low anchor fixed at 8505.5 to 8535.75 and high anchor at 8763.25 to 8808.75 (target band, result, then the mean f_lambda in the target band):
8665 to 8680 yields 1.0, 24.2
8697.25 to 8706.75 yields -0.1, 25.9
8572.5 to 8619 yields -0.4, 26.3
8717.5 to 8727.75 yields -0.2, 26.1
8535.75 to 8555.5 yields 2.6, 22.8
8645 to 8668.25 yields 1.9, 23.8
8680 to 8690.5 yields 0.0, 25.8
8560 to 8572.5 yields -0.3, 26.8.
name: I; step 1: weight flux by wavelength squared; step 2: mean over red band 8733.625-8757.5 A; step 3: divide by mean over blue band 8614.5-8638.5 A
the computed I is 0.97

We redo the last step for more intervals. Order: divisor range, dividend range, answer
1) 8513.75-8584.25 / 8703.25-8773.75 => 1.05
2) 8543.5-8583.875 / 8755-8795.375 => 1.06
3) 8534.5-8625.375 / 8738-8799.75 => 1.03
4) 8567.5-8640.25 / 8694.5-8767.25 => 1.00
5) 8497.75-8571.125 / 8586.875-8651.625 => 1.07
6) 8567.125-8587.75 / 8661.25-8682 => 0.89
